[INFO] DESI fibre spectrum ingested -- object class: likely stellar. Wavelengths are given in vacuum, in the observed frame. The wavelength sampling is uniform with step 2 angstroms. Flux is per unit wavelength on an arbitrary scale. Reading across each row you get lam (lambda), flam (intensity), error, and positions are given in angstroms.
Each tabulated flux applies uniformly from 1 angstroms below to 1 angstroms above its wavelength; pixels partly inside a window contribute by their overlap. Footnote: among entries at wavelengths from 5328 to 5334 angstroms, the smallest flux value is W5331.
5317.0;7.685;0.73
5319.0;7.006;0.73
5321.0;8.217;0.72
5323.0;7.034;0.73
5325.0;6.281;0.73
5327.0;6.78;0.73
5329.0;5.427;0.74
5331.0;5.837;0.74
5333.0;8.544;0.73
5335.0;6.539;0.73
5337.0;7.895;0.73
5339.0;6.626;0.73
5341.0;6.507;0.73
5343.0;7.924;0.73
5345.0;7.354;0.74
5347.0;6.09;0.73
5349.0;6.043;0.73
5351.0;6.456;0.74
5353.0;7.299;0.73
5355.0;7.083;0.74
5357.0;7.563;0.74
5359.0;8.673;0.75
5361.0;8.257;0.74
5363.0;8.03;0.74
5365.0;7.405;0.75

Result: 5.427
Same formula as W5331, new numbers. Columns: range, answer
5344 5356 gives 6.043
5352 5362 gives 7.083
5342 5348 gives 6.09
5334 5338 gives 6.539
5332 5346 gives 6.507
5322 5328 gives 6.281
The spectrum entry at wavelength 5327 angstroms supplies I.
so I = 6.78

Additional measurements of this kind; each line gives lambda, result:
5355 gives 7.083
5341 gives 6.507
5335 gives 6.539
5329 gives 5.427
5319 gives 7.006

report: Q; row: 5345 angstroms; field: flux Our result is 7.354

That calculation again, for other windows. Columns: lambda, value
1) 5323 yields 7.034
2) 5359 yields 8.673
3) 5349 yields 6.043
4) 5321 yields 8.217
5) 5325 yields 6.281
